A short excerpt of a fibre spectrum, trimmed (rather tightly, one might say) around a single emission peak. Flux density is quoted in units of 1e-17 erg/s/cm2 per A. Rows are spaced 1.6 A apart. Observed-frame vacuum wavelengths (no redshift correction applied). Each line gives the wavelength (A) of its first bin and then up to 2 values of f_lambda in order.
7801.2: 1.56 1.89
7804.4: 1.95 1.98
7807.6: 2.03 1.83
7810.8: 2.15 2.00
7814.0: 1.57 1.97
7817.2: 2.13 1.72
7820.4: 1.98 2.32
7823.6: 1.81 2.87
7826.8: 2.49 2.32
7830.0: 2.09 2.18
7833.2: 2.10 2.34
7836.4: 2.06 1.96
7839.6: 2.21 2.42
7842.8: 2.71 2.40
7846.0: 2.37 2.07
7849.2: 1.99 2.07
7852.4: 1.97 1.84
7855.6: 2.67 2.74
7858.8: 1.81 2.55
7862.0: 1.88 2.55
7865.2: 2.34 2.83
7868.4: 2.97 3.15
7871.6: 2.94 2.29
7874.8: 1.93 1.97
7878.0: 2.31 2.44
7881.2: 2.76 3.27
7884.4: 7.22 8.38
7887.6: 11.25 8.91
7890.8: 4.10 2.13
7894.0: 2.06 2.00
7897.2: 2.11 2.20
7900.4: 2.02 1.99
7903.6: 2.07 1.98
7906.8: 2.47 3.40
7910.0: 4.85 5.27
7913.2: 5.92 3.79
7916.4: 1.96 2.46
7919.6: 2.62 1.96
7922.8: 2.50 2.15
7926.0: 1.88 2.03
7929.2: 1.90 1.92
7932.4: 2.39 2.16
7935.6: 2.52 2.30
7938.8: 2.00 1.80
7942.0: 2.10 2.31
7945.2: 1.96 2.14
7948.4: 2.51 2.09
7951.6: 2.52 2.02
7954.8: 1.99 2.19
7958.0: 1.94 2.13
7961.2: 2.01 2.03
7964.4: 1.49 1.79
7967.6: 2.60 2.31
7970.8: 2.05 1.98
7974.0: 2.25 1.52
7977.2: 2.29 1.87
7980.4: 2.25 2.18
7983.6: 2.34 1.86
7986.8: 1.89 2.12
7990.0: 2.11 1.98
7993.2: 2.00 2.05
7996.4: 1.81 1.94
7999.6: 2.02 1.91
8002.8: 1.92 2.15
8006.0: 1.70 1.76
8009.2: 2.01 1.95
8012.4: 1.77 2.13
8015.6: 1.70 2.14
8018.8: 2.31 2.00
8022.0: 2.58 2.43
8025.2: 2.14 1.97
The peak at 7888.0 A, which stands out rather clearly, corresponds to H-alpha 6563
